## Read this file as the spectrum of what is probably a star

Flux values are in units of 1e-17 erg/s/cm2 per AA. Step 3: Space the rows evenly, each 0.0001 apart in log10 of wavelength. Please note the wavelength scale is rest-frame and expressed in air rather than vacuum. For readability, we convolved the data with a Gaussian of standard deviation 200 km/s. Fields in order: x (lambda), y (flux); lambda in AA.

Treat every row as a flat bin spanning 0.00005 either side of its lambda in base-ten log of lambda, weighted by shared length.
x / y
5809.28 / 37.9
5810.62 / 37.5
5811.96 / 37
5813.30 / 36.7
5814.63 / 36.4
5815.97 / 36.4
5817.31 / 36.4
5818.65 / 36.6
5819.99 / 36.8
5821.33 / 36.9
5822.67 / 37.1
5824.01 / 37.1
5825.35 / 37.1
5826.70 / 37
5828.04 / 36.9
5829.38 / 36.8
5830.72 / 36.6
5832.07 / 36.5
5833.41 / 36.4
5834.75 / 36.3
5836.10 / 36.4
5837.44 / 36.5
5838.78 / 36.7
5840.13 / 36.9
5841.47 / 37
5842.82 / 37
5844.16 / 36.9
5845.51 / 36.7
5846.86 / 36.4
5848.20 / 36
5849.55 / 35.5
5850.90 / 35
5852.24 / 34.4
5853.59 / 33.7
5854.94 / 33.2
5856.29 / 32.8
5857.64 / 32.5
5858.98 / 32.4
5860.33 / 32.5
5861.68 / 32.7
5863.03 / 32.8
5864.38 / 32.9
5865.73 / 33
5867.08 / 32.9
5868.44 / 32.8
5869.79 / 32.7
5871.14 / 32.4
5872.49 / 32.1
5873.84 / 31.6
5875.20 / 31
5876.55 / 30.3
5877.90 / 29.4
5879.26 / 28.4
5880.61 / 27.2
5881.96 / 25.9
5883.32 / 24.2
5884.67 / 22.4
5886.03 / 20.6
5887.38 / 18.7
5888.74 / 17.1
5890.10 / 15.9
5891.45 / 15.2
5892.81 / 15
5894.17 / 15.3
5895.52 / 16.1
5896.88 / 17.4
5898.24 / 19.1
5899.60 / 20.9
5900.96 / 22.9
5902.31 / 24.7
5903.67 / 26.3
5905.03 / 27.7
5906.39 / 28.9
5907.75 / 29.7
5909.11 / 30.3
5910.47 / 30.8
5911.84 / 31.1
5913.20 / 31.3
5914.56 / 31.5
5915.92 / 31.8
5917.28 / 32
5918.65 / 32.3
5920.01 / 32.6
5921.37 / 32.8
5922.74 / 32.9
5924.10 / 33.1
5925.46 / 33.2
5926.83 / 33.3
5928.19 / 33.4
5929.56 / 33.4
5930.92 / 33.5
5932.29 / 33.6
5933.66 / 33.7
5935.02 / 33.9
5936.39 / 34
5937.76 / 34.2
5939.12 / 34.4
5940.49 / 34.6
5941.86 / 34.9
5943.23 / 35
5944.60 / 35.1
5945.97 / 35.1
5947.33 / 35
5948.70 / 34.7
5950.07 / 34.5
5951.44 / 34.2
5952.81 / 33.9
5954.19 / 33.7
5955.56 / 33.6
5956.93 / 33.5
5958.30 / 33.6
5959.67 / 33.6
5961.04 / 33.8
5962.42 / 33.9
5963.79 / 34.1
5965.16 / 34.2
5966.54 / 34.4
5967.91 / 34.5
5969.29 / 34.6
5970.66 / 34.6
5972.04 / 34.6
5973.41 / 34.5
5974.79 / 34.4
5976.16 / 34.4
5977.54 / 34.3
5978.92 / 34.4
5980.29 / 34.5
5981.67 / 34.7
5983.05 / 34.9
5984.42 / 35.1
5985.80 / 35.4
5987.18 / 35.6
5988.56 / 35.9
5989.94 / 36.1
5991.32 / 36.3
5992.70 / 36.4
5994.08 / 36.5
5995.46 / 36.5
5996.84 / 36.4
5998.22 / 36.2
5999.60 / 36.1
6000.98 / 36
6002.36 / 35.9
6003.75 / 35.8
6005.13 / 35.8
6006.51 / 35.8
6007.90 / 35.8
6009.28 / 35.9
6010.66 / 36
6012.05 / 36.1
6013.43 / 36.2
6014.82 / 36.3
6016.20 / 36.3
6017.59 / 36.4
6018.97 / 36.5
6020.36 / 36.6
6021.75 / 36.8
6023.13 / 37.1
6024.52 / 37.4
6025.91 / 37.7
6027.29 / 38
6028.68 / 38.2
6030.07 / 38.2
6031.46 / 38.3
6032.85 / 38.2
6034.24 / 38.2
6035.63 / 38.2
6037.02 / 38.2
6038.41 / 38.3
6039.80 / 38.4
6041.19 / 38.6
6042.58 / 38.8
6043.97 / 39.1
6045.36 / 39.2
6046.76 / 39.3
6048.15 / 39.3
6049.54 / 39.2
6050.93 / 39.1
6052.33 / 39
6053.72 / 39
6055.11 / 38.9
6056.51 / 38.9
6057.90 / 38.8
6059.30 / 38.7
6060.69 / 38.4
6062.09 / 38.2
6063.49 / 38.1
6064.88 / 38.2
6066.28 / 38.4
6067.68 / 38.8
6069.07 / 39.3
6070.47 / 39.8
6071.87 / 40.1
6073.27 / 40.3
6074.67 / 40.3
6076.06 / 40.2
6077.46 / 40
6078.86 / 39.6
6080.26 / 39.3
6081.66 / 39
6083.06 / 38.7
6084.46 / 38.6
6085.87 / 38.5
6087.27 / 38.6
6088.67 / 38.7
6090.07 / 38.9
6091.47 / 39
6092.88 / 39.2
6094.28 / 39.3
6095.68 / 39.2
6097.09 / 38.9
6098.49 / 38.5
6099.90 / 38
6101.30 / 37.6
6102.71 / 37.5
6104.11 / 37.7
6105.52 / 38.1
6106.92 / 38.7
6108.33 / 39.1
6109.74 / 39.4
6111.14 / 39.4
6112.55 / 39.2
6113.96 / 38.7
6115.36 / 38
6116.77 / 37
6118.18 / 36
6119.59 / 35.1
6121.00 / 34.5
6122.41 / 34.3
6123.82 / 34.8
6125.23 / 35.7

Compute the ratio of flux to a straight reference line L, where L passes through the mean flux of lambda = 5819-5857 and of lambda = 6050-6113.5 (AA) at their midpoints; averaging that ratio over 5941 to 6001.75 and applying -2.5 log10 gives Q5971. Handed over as 0.08 mag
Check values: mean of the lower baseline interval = 36.2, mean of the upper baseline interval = 38.9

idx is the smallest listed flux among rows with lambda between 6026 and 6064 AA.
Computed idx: 38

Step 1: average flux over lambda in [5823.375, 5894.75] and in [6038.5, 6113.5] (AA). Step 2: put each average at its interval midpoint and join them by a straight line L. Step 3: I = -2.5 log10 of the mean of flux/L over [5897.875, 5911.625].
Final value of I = 0.24 mag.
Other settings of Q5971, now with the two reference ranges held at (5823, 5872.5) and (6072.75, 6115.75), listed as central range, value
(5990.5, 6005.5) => 0.04 mag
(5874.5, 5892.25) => 0.45 mag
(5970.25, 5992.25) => 0.06 mag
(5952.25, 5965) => 0.09 mag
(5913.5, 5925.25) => 0.12 mag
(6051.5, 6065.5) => -0.01 mag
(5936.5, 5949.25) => 0.05 mag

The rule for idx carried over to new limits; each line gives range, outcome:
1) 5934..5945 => 33.9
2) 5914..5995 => 31.5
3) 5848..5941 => 15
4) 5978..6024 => 34.4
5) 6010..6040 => 36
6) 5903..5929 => 26.3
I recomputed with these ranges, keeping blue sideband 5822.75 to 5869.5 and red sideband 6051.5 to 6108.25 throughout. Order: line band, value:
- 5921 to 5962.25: 0.08 mag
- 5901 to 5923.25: 0.20 mag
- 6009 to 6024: 0.04 mag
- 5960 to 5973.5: 0.09 mag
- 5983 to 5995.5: 0.05 mag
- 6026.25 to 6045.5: -0.01 mag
